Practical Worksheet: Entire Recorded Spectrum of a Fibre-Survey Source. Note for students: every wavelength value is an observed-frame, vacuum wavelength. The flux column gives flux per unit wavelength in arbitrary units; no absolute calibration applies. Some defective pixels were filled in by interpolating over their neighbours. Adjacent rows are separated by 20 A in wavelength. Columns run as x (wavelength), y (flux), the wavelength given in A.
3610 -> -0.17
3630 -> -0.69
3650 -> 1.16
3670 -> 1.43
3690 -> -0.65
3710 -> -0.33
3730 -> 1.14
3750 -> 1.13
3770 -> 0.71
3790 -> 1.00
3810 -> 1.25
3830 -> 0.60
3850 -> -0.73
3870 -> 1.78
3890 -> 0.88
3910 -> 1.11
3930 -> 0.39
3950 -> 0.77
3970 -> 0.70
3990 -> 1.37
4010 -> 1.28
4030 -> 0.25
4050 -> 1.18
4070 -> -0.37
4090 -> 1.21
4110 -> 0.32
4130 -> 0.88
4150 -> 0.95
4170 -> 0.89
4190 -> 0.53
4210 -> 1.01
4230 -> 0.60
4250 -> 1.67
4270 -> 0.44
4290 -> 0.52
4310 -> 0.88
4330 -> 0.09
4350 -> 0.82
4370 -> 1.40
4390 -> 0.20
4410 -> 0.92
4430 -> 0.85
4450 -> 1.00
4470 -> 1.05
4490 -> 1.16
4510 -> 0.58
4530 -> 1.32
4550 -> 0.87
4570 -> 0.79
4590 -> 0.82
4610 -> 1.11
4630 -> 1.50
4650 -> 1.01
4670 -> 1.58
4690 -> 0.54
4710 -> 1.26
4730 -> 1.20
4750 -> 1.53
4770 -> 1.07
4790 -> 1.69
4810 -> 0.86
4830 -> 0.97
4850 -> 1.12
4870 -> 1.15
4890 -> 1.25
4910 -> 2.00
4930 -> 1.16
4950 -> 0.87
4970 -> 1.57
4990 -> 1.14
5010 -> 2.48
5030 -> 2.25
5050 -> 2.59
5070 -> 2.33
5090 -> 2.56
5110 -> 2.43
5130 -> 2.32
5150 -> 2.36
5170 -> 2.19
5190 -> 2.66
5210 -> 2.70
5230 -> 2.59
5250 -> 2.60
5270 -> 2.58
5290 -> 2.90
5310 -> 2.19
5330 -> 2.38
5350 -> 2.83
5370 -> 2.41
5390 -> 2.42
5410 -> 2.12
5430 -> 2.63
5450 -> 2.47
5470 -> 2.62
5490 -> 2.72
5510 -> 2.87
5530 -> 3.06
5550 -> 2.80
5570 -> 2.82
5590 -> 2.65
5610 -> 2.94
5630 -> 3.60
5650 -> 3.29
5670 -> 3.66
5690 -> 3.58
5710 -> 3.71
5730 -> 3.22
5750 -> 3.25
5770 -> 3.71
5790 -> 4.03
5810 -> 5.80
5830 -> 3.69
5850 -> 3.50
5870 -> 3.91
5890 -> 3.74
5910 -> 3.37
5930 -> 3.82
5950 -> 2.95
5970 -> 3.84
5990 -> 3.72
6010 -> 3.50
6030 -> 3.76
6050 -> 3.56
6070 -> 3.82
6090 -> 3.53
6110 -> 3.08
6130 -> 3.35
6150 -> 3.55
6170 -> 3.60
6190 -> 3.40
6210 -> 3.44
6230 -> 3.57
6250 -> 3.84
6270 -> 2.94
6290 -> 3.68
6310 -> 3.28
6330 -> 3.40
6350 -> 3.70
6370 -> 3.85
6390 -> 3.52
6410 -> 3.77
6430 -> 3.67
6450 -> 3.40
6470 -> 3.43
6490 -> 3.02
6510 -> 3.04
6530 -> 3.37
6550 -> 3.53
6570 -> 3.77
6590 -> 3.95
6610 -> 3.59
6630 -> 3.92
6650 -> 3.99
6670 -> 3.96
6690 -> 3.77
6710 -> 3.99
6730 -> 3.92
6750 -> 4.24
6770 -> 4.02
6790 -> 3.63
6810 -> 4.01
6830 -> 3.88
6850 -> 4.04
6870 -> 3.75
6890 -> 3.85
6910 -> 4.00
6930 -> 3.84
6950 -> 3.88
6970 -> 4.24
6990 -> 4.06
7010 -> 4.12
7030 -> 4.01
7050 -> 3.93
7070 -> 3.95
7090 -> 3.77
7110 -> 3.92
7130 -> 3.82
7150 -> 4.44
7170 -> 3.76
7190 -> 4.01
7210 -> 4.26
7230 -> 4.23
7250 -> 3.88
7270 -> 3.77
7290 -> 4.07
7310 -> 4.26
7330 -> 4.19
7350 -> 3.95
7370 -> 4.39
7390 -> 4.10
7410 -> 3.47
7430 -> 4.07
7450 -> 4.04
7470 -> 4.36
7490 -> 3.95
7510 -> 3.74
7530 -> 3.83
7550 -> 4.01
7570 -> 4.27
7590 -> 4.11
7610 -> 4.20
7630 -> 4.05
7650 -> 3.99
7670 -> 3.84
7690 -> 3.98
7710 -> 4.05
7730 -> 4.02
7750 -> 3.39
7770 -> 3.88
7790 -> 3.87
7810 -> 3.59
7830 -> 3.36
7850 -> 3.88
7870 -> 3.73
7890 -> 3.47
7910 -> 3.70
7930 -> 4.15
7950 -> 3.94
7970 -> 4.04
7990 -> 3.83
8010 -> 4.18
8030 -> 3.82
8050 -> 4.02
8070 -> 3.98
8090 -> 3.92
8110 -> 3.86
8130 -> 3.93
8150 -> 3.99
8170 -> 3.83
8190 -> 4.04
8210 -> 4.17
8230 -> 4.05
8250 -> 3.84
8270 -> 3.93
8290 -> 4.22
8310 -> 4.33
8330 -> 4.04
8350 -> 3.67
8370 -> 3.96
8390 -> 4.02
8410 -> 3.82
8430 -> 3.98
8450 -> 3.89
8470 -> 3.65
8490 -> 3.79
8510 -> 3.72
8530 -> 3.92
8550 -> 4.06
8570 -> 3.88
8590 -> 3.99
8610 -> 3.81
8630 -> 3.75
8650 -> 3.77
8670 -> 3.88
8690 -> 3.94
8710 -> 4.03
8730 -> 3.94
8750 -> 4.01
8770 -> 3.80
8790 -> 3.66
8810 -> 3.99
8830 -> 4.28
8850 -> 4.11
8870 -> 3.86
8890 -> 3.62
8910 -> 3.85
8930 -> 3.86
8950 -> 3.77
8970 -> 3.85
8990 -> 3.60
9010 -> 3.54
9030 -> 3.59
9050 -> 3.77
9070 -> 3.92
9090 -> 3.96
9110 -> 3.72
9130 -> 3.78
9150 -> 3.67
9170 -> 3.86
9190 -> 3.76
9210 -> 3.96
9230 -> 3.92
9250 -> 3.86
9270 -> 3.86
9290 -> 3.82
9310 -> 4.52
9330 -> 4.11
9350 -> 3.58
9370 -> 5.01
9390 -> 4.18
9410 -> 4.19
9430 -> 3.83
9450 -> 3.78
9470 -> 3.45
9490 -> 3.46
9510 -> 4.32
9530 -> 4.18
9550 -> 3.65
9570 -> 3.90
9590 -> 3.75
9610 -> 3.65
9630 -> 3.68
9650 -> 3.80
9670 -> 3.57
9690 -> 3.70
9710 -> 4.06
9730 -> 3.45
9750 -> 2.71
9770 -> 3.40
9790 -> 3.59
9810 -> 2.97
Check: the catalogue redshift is 0.257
